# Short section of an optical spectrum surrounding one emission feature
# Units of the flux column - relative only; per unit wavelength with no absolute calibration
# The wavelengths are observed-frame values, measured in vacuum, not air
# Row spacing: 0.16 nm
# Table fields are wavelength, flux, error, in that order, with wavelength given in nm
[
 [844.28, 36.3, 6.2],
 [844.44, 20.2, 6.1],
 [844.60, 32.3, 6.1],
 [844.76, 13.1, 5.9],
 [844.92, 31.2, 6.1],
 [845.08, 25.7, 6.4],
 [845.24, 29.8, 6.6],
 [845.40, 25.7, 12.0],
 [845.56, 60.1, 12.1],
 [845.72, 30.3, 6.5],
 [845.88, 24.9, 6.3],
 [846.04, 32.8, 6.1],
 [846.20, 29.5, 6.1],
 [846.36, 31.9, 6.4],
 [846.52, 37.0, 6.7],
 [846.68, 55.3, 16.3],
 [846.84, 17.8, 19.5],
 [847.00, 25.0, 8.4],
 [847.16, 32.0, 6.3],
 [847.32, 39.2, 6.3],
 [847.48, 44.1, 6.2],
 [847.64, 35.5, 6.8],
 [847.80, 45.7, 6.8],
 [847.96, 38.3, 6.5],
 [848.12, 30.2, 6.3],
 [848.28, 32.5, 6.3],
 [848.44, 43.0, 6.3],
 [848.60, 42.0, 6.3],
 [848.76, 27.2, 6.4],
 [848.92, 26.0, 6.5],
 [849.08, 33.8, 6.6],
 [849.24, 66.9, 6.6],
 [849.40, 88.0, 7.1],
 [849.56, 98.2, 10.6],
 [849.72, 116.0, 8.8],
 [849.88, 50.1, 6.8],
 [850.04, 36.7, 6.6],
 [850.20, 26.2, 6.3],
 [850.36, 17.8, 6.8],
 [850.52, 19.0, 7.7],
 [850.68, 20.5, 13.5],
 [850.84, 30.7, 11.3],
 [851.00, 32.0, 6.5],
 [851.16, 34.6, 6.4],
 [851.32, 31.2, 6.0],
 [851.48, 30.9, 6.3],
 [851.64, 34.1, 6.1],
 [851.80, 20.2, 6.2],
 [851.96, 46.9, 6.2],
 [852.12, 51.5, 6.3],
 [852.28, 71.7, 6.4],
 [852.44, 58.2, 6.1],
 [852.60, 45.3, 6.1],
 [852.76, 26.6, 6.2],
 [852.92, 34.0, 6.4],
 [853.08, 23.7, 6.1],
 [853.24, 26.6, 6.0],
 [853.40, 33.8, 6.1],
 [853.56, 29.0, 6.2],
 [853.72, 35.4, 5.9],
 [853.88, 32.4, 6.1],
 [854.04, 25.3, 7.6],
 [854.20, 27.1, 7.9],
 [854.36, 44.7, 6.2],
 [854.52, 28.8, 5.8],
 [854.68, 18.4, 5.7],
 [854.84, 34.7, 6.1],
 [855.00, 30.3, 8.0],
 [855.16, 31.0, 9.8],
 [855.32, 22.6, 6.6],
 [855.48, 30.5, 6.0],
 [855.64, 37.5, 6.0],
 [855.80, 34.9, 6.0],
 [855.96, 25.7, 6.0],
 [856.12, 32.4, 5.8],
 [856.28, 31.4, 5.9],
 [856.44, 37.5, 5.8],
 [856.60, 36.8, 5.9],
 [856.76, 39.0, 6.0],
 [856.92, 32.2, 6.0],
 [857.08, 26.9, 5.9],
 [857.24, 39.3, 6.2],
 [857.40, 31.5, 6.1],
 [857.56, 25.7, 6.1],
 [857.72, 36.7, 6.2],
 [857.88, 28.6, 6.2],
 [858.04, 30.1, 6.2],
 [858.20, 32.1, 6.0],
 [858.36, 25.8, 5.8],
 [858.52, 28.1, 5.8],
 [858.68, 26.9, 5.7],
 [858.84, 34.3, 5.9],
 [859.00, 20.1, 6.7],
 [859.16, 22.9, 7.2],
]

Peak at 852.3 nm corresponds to [N II] 6583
